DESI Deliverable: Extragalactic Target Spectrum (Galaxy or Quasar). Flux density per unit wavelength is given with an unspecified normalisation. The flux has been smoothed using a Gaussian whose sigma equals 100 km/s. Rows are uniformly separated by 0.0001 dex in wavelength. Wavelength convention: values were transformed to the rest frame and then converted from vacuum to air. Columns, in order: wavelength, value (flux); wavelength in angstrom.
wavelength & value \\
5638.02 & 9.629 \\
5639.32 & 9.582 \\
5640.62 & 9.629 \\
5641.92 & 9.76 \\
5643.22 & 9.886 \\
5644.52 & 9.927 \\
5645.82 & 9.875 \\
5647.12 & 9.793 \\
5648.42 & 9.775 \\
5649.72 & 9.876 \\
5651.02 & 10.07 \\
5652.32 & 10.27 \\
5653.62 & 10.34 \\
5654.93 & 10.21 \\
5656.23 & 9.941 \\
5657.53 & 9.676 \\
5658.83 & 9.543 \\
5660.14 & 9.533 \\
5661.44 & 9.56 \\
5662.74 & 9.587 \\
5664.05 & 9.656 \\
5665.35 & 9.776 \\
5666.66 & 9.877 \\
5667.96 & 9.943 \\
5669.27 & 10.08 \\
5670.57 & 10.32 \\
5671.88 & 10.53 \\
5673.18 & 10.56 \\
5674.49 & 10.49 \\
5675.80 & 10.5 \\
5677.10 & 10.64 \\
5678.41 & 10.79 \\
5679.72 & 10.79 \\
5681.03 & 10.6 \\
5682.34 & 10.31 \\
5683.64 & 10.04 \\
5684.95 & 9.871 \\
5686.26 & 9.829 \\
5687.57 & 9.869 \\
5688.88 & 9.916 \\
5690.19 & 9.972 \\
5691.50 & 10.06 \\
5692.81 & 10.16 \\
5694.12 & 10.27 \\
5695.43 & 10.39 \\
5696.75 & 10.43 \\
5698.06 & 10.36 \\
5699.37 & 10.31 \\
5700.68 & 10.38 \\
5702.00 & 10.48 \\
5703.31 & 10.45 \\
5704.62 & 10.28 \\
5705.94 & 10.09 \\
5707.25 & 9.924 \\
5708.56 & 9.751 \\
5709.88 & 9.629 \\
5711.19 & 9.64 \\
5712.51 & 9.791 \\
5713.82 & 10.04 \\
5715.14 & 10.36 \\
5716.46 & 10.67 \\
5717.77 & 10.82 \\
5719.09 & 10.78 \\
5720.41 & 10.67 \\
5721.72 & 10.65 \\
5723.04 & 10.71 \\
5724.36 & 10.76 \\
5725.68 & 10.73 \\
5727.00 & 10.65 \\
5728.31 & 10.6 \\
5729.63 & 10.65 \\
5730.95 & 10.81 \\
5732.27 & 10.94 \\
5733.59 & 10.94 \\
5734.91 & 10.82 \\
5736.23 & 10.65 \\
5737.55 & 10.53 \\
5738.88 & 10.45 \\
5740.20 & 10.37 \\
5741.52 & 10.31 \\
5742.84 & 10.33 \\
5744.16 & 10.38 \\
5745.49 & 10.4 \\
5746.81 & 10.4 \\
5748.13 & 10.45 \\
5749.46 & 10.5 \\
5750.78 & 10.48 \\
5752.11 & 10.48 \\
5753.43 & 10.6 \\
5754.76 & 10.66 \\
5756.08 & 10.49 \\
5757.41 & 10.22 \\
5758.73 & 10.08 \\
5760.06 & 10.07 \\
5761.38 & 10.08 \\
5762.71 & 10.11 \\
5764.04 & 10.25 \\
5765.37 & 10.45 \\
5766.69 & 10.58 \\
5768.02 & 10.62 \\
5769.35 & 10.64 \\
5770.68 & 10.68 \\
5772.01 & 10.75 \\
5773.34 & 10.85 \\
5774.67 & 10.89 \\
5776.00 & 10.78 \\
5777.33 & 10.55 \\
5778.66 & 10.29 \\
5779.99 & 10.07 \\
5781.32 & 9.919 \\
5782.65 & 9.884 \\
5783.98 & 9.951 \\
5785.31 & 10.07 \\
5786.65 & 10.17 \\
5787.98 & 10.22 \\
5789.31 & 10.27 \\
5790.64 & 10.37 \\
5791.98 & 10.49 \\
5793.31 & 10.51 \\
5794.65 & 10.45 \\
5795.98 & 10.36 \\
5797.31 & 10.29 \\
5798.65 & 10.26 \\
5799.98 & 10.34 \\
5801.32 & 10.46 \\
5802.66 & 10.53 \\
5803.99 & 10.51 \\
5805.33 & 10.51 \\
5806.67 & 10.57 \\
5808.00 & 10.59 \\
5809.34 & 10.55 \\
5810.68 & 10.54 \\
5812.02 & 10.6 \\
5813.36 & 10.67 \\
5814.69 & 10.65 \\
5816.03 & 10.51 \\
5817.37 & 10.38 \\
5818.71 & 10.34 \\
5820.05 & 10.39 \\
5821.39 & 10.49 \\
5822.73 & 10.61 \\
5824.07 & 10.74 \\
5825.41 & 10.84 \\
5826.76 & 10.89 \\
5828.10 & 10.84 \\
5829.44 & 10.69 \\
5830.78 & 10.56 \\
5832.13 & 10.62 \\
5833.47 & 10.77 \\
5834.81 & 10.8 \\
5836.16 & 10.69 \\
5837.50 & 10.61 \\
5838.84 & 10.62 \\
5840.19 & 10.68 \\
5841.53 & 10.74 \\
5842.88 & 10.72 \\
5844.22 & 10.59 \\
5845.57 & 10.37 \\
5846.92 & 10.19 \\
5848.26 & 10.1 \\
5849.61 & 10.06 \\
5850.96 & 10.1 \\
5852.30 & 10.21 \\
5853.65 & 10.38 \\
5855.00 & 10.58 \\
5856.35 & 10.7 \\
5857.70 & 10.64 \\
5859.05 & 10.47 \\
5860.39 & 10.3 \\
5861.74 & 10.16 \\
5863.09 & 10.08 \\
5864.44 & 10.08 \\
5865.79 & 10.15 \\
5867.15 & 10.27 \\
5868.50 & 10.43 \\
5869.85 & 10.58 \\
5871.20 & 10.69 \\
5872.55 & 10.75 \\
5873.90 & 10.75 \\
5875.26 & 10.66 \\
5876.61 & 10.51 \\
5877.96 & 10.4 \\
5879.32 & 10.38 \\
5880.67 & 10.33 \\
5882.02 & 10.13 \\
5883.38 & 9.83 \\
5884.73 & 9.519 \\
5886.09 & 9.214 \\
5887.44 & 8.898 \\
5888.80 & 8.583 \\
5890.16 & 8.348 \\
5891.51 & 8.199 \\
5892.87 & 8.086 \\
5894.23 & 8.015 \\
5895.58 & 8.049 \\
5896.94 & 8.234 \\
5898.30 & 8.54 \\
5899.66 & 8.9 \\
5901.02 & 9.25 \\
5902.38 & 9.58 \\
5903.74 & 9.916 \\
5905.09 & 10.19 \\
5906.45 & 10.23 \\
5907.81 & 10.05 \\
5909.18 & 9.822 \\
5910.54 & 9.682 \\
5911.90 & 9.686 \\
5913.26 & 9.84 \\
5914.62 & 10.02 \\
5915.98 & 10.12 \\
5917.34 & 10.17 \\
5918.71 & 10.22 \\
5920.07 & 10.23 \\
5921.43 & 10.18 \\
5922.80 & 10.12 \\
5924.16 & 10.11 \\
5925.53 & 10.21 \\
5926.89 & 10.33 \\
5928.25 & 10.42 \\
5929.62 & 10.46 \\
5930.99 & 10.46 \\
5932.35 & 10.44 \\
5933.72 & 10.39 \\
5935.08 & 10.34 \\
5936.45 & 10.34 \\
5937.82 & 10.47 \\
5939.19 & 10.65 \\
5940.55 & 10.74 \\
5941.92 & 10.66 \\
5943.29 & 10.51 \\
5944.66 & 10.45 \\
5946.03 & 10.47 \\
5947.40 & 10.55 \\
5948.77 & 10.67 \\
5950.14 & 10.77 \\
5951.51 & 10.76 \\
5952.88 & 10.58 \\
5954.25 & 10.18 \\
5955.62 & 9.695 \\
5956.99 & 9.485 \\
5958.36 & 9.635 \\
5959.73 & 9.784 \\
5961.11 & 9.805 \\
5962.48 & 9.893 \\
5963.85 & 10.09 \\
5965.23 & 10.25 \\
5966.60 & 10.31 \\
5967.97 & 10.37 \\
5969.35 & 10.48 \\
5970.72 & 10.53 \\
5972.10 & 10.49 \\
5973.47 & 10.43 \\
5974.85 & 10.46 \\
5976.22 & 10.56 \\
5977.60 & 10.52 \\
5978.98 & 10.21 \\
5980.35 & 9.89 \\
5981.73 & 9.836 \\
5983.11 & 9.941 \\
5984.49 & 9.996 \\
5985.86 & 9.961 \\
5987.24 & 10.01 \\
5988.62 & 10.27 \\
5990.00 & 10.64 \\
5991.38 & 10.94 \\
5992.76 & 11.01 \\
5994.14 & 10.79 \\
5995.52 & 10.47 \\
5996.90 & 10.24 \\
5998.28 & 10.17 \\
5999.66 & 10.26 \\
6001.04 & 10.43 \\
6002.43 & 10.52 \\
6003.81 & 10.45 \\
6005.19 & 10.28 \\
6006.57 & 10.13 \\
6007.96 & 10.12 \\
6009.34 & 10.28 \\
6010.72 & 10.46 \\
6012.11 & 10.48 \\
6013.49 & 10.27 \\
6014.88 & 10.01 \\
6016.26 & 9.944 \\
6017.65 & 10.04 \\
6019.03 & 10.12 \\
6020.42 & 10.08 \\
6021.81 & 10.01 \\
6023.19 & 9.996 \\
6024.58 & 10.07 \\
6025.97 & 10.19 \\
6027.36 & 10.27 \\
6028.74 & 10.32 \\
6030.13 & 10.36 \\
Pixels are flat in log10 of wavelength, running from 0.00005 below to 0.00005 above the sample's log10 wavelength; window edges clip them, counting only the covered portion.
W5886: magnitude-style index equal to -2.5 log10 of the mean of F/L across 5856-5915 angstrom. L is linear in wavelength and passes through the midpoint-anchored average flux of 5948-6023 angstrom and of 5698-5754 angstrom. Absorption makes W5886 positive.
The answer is 0.06 mag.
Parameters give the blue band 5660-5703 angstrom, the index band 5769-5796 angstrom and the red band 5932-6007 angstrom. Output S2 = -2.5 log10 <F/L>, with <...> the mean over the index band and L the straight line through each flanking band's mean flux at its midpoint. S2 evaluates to -0.02 mag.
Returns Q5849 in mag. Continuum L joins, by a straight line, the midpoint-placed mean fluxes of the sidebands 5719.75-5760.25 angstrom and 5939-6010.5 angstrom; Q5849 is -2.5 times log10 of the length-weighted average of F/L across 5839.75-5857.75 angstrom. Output 0.002 mag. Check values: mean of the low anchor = 10.5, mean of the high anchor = 10.3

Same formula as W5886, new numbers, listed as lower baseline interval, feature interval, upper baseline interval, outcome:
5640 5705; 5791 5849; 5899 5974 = -0.04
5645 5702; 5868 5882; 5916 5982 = -0.03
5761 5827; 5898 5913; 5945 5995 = 0.08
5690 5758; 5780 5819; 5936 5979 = 0.00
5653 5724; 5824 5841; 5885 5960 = -0.08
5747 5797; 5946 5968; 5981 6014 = 0.02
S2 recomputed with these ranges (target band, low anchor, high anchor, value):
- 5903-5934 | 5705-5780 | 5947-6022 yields 0.019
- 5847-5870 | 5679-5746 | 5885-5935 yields -0.055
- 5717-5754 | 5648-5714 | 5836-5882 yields -0.042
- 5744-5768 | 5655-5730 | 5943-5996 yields -0.014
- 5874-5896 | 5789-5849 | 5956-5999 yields 0.115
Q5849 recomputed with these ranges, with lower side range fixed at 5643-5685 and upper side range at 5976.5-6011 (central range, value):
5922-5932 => 0.00 mag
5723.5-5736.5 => -0.07 mag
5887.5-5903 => 0.20 mag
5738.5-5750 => -0.03 mag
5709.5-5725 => -0.03 mag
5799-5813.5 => -0.04 mag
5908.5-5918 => 0.04 mag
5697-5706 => -0.03 mag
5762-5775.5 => -0.04 mag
